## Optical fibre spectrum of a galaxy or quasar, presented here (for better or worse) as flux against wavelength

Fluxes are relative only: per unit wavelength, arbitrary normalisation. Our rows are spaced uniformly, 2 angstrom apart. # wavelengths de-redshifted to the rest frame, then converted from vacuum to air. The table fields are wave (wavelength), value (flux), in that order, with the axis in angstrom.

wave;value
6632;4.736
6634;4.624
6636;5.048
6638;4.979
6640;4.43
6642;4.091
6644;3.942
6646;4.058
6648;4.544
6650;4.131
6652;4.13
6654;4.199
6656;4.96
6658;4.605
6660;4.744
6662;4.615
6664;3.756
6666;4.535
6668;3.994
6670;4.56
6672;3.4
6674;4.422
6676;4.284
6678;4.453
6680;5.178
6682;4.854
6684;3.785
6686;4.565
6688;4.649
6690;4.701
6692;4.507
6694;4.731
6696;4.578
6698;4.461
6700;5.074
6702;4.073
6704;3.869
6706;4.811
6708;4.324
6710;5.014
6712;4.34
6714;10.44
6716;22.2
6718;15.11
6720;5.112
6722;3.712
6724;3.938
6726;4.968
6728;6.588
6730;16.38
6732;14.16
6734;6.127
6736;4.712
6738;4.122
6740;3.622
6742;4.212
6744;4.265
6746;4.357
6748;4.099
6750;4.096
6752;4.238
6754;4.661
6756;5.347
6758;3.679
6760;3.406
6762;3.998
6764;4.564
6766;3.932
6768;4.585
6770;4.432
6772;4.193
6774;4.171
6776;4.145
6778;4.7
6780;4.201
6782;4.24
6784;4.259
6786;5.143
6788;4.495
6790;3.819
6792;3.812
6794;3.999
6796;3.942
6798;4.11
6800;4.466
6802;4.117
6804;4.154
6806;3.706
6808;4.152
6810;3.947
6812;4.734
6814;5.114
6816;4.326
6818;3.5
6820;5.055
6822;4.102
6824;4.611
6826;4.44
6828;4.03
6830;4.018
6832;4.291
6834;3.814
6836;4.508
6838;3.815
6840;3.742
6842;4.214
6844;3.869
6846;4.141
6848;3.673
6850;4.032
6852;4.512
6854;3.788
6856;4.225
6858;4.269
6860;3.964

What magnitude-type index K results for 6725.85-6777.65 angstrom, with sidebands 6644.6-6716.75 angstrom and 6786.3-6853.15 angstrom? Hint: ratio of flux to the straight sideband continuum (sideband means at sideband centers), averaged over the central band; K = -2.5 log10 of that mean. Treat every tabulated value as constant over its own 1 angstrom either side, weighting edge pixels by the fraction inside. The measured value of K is -0.14 mag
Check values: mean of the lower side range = 5.03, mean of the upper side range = 4.17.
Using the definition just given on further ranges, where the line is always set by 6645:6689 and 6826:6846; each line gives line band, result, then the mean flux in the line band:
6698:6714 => -0.13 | 4.87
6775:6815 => -0.03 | 4.26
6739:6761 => 0.01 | 4.18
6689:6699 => -0.06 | 4.6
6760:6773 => -0.01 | 4.22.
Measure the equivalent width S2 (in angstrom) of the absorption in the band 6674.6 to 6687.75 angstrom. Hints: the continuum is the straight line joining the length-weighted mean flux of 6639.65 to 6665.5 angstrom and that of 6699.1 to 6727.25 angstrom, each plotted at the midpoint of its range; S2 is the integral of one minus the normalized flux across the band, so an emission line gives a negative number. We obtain 2.4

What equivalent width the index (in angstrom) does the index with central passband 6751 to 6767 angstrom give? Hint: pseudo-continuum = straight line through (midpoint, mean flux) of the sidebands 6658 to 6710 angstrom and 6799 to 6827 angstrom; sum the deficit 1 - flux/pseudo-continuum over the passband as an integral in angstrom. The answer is 0.5 angstrom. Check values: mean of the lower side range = 4.45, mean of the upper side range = 4.32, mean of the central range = 4.23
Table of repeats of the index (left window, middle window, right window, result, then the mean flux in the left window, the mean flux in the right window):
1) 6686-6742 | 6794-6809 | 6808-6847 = 2.1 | 6.6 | 4.22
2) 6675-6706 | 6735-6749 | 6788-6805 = 0.4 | 4.53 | 4.08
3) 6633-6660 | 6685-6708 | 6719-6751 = 3.2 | 4.45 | 5.9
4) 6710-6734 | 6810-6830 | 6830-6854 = 2.5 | 9.38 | 4.04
